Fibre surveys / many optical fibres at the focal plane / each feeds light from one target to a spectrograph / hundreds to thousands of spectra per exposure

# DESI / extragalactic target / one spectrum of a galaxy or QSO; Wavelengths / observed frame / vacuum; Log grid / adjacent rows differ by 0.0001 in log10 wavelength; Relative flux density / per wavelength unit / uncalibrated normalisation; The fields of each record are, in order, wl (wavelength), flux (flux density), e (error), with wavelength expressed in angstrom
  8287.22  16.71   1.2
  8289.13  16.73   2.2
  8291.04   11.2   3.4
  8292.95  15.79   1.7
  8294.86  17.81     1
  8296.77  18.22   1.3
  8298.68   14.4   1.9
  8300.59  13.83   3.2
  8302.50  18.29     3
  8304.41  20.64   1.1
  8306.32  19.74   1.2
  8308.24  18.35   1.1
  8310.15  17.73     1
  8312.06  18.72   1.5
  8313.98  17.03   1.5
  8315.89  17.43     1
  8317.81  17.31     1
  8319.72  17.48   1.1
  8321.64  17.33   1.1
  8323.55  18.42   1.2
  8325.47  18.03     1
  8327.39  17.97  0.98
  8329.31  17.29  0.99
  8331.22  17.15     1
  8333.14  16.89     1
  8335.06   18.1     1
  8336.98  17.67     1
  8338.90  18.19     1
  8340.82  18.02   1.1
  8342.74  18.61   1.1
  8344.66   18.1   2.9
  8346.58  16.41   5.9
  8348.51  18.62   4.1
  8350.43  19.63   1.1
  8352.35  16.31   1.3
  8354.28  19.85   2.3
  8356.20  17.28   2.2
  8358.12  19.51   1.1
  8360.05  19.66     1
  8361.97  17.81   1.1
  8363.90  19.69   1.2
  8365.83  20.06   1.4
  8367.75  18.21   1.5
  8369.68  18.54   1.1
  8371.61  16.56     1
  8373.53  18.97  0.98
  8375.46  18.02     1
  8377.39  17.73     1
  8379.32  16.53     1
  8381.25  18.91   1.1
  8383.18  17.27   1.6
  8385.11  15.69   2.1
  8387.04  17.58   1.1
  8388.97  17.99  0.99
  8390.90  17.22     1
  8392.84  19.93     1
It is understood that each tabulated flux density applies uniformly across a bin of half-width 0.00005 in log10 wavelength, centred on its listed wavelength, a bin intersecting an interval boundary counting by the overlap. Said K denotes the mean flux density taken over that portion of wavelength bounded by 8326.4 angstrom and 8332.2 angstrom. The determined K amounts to 17.5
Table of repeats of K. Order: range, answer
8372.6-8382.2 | 18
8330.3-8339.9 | 17.6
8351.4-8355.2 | 18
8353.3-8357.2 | 18.6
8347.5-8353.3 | 18.2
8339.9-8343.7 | 18.3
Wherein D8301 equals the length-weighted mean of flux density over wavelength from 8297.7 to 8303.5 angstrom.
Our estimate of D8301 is 15.6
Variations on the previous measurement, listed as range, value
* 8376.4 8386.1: 17.2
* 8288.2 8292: 13.9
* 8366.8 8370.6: 18.4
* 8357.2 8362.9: 19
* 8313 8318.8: 17.3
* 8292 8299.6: 16.6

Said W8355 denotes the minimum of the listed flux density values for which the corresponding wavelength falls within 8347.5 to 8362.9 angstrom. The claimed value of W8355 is 16.31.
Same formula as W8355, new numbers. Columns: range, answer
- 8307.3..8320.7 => 17.03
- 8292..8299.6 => 14.4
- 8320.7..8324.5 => 17.33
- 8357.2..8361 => 19.51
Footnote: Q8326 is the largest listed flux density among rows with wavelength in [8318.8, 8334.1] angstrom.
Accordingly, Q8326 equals 18.42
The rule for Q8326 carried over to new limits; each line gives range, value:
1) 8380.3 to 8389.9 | 18.91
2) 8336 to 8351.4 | 19.63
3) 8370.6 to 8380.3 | 18.97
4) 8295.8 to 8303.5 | 18.29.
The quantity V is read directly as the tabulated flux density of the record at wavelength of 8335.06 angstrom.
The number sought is 18.1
